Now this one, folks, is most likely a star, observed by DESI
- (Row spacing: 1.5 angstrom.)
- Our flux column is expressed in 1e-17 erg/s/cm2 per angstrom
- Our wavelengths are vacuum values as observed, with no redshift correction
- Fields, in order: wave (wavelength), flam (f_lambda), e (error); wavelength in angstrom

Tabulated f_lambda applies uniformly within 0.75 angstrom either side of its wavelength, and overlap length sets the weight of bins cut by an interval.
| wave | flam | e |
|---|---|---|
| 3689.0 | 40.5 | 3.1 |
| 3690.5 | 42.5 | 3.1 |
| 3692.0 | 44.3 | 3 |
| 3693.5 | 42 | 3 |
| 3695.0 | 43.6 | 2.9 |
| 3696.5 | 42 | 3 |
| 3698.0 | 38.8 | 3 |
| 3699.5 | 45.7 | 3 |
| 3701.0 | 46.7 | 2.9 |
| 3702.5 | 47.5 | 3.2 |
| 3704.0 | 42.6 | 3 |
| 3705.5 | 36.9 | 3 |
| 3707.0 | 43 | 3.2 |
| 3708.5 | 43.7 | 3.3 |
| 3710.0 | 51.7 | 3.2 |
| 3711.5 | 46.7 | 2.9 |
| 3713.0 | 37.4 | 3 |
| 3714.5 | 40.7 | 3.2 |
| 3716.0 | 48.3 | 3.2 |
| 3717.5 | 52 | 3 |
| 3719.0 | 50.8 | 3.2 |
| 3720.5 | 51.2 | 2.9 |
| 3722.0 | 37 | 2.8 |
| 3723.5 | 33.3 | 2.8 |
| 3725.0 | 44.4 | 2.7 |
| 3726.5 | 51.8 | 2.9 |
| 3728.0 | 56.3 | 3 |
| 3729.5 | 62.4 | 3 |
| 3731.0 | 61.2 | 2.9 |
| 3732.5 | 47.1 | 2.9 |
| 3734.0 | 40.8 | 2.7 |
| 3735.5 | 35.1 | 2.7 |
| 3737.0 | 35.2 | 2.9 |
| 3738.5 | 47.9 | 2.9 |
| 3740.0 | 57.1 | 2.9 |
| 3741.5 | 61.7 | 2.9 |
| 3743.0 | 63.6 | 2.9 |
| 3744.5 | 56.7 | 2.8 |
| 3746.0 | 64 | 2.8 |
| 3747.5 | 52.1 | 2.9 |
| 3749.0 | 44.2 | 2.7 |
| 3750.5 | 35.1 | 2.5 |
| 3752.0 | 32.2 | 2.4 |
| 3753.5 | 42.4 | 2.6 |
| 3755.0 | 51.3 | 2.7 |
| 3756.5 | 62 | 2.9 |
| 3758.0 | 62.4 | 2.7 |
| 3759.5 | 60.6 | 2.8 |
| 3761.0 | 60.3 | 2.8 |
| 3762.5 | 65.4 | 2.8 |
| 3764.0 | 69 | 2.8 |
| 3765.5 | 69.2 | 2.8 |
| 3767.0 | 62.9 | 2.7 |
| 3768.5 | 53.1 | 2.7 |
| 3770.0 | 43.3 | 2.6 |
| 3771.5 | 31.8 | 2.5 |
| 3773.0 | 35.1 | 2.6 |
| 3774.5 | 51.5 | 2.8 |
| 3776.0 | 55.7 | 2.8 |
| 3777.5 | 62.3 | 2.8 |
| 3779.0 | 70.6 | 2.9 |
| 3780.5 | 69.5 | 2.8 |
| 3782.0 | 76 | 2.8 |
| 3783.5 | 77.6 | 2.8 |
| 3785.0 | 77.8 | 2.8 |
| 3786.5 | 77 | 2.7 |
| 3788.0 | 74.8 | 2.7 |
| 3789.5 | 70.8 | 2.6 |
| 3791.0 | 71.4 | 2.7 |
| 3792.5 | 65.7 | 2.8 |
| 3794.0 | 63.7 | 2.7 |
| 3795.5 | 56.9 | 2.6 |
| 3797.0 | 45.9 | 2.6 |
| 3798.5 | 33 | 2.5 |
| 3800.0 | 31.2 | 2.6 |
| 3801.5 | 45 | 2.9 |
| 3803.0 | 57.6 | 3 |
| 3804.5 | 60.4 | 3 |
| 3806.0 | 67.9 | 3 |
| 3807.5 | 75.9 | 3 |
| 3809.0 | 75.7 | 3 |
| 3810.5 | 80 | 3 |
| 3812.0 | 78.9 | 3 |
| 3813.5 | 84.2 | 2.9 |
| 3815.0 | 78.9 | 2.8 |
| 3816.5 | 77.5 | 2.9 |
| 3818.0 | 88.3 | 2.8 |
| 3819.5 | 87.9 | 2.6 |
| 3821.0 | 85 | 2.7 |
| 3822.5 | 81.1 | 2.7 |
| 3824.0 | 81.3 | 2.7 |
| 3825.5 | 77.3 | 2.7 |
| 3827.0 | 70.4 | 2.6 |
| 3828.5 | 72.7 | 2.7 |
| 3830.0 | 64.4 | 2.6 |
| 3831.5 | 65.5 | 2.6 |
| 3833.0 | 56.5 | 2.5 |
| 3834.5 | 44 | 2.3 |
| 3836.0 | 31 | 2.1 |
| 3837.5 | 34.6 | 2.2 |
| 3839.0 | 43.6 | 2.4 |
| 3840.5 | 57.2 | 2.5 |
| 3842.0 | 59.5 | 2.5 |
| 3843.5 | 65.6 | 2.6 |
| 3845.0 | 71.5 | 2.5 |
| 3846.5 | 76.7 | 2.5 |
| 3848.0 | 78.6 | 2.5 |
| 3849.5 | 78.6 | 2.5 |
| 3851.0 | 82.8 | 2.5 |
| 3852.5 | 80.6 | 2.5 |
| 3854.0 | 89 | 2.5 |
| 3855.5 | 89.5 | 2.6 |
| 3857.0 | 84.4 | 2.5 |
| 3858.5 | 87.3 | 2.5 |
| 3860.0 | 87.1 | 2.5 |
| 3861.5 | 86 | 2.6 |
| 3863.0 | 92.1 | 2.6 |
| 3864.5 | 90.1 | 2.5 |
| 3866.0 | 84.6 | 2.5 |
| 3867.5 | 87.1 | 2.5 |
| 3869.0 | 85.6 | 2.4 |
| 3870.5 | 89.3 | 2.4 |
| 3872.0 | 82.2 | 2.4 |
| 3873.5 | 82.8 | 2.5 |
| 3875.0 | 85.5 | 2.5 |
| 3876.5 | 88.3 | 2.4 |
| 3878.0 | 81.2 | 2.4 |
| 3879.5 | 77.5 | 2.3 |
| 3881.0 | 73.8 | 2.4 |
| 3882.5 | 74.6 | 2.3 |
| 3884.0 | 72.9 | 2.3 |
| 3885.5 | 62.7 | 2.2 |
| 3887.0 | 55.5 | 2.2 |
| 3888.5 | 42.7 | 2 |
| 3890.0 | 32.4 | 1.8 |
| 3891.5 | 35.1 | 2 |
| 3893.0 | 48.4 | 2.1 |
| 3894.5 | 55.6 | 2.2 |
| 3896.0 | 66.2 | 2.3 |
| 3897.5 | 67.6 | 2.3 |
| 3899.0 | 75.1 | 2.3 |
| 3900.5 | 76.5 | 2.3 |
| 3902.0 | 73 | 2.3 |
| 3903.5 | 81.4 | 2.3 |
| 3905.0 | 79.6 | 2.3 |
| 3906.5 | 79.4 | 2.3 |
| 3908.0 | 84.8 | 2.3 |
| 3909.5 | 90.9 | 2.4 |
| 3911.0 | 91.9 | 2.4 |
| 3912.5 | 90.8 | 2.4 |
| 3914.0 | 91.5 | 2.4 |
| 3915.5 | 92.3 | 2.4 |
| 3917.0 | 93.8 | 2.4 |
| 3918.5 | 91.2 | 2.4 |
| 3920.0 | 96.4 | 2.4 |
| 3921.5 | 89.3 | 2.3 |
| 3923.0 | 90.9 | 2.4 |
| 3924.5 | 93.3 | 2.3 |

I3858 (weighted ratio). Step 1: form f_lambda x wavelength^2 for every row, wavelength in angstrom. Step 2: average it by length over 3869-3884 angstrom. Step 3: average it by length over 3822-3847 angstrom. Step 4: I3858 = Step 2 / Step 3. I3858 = 1.4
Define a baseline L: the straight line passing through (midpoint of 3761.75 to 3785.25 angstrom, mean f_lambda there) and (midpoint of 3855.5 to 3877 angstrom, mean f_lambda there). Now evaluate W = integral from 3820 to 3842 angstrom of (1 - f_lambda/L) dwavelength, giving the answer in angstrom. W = 4.1 angstrom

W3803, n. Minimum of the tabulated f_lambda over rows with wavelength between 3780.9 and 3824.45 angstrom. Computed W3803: 31.2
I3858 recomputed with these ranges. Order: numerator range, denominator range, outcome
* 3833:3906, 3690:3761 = 1.61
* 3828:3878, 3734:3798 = 1.36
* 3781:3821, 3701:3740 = 1.56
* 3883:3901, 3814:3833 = 0.78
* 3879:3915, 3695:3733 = 1.67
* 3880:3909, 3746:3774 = 1.35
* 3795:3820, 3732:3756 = 1.42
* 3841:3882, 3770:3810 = 1.40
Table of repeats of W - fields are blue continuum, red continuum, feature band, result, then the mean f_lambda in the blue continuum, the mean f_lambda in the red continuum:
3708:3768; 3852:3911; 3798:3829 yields -3.25 angstrom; 51.2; 76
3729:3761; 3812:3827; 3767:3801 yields 4.15 angstrom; 51.3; 81.6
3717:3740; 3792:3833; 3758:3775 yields 0.46 angstrom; 47.4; 68.4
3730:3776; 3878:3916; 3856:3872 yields -4.94 angstrom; 51.9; 71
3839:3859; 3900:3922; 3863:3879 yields -1.25 angstrom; 75.6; 86.9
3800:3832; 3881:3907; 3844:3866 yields -4.95 angstrom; 73.2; 63.6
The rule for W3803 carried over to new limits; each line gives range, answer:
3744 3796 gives 31.8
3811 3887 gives 31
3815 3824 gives 77.5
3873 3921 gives 32.4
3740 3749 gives 44.2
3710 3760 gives 32.2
